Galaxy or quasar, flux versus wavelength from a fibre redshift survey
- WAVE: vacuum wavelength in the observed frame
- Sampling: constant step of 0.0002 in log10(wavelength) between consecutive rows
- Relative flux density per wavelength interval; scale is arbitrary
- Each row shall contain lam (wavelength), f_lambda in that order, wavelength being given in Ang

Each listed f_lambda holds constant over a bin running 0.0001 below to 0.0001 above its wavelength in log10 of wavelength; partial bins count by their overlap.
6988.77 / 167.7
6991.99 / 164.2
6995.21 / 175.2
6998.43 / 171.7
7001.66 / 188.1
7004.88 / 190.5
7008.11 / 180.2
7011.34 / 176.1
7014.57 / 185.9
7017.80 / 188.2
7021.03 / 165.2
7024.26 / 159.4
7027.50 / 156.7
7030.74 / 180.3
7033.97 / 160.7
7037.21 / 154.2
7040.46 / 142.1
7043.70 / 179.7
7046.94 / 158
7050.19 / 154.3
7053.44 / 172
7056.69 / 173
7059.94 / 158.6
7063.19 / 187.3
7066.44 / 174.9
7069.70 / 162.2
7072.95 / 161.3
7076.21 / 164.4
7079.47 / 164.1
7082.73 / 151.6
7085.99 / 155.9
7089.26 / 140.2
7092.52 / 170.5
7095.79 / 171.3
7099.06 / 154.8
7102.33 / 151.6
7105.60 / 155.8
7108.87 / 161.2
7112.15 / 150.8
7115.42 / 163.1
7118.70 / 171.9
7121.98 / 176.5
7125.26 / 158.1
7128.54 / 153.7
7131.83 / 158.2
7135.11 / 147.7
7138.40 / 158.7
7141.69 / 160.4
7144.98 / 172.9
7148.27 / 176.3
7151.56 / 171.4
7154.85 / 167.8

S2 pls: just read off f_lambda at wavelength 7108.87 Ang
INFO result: 161.2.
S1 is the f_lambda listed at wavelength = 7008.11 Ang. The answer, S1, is 180.2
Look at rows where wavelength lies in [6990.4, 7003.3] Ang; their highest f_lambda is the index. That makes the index 188.1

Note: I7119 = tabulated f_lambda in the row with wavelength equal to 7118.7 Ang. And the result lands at 171.9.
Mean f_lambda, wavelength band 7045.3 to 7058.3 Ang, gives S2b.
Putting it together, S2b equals 164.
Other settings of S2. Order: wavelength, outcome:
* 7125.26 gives 158.1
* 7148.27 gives 176.3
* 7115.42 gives 163.1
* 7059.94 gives 158.6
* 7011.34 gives 176.1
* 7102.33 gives 151.6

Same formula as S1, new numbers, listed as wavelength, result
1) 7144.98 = 172.9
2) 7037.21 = 154.2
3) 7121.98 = 176.5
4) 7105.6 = 155.8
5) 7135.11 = 147.7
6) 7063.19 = 187.3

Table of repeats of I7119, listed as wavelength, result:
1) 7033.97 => 160.7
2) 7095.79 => 171.3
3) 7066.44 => 174.9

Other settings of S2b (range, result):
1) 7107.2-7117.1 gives 158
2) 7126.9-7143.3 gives 156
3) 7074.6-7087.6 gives 159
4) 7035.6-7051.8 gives 158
